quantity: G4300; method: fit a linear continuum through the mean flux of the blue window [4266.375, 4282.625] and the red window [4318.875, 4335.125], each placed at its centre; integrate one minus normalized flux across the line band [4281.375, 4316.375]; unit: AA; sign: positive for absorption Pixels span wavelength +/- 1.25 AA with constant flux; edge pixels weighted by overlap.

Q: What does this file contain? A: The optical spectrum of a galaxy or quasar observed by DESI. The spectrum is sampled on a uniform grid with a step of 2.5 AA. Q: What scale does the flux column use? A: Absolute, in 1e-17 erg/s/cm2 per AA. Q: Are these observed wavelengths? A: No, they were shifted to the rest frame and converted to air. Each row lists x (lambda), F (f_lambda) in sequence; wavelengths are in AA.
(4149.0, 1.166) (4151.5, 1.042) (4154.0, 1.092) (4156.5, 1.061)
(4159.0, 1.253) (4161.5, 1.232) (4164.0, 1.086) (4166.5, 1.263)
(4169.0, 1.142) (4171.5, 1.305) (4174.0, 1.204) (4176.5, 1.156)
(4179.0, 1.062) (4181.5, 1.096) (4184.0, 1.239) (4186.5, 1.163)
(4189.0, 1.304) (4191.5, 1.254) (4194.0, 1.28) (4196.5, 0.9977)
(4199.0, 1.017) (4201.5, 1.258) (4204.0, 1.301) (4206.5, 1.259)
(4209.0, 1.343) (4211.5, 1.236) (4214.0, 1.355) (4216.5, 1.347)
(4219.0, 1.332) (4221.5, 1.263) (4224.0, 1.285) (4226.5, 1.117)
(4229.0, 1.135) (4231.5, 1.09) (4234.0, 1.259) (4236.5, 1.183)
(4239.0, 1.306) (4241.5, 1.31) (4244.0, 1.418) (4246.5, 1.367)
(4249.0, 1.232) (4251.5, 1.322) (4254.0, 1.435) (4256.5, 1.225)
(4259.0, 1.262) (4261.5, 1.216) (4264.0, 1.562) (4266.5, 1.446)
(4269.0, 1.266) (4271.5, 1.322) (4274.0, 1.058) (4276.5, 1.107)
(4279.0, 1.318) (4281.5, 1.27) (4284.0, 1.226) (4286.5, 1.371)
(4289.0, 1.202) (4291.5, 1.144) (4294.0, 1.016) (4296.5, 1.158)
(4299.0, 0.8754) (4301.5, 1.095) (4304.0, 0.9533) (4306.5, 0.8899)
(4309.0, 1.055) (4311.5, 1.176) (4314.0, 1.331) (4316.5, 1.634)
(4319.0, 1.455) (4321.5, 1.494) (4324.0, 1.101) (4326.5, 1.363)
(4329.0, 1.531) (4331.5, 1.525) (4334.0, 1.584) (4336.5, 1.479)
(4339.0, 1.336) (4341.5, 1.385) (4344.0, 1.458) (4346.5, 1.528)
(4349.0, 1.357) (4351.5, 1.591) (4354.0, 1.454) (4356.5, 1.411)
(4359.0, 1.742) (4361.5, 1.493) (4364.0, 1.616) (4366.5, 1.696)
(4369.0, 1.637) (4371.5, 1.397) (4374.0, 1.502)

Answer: 5.05 AA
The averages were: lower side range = 1.24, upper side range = 1.43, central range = 1.14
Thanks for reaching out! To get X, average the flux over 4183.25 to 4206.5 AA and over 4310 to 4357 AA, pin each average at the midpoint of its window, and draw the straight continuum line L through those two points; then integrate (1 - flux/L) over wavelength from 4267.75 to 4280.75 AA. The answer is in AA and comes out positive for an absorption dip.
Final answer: 1.1 AA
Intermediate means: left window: 1.2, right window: 1.43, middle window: 1.22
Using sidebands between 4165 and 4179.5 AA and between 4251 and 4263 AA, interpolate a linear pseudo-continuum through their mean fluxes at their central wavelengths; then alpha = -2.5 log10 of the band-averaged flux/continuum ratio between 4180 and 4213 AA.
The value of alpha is 0.01 mag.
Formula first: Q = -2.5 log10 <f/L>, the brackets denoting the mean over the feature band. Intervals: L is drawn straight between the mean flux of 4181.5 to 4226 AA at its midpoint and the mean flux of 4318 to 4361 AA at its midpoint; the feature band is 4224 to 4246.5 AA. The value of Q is 0.05 mag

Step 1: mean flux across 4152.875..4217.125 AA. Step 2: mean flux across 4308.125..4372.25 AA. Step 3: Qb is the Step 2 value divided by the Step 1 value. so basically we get 1.21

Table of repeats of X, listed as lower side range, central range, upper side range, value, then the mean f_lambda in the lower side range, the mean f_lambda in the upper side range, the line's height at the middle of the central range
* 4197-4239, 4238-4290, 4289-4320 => -4.77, 1.23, 1.15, 1.19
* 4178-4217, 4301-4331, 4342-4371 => 3.91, 1.22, 1.54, 1.46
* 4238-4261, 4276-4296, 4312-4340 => 2.38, 1.32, 1.43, 1.37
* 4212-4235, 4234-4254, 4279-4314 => -1.68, 1.24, 1.13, 1.21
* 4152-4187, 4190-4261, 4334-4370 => 0.89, 1.17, 1.51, 1.27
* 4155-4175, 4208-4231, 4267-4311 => -1.79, 1.19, 1.14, 1.17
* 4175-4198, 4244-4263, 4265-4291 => -1.09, 1.17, 1.26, 1.23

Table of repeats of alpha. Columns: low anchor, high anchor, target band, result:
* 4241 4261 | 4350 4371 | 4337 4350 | 0.08 mag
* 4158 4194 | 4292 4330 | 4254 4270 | -0.12 mag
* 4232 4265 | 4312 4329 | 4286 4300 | 0.21 mag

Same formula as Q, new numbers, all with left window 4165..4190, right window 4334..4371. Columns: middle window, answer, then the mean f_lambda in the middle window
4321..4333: 0.050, 1.4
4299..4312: 0.375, 1.01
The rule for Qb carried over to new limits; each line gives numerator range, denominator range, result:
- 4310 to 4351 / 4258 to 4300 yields 1.16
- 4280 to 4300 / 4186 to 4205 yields 0.97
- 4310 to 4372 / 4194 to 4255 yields 1.17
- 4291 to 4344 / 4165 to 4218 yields 1.04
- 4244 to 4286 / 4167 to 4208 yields 1.09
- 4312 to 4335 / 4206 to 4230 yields 1.13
